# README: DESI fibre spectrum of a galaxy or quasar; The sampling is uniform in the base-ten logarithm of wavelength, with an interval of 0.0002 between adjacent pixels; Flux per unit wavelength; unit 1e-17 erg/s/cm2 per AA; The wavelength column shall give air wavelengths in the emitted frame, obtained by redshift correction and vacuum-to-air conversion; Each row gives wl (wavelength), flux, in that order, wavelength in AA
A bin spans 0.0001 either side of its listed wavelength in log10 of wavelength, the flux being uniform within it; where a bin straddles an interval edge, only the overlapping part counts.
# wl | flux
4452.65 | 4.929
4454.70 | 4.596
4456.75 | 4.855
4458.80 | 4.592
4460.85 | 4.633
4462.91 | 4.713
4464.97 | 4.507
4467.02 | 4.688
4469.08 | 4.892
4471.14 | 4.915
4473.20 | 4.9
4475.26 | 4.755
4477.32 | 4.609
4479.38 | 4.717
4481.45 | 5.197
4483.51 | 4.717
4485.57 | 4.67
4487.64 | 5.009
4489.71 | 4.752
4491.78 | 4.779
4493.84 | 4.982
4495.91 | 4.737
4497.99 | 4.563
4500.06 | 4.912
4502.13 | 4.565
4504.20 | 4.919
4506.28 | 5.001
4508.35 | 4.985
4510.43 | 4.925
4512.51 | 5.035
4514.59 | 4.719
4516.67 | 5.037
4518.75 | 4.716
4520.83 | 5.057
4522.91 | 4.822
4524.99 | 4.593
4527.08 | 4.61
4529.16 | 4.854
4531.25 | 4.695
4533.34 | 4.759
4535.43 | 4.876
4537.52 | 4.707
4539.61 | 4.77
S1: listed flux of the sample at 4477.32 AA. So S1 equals 4.609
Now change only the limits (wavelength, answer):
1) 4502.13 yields 4.565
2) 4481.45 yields 5.197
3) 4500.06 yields 4.912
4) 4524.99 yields 4.593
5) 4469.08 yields 4.892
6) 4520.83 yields 5.057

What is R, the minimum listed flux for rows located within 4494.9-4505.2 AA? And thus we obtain 4.563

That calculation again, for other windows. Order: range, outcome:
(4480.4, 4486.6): 4.67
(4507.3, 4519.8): 4.716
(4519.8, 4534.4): 4.593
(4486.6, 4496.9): 4.737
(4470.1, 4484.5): 4.609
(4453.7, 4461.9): 4.592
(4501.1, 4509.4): 4.565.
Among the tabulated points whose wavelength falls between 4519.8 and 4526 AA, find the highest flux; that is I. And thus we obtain 5.057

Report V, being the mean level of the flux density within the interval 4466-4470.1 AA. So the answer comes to 4.79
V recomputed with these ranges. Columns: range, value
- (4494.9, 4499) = 4.64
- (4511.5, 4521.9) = 4.91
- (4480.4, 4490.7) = 4.87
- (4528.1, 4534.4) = 4.77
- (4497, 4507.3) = 4.79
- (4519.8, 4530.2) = 4.79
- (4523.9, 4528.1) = 4.6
